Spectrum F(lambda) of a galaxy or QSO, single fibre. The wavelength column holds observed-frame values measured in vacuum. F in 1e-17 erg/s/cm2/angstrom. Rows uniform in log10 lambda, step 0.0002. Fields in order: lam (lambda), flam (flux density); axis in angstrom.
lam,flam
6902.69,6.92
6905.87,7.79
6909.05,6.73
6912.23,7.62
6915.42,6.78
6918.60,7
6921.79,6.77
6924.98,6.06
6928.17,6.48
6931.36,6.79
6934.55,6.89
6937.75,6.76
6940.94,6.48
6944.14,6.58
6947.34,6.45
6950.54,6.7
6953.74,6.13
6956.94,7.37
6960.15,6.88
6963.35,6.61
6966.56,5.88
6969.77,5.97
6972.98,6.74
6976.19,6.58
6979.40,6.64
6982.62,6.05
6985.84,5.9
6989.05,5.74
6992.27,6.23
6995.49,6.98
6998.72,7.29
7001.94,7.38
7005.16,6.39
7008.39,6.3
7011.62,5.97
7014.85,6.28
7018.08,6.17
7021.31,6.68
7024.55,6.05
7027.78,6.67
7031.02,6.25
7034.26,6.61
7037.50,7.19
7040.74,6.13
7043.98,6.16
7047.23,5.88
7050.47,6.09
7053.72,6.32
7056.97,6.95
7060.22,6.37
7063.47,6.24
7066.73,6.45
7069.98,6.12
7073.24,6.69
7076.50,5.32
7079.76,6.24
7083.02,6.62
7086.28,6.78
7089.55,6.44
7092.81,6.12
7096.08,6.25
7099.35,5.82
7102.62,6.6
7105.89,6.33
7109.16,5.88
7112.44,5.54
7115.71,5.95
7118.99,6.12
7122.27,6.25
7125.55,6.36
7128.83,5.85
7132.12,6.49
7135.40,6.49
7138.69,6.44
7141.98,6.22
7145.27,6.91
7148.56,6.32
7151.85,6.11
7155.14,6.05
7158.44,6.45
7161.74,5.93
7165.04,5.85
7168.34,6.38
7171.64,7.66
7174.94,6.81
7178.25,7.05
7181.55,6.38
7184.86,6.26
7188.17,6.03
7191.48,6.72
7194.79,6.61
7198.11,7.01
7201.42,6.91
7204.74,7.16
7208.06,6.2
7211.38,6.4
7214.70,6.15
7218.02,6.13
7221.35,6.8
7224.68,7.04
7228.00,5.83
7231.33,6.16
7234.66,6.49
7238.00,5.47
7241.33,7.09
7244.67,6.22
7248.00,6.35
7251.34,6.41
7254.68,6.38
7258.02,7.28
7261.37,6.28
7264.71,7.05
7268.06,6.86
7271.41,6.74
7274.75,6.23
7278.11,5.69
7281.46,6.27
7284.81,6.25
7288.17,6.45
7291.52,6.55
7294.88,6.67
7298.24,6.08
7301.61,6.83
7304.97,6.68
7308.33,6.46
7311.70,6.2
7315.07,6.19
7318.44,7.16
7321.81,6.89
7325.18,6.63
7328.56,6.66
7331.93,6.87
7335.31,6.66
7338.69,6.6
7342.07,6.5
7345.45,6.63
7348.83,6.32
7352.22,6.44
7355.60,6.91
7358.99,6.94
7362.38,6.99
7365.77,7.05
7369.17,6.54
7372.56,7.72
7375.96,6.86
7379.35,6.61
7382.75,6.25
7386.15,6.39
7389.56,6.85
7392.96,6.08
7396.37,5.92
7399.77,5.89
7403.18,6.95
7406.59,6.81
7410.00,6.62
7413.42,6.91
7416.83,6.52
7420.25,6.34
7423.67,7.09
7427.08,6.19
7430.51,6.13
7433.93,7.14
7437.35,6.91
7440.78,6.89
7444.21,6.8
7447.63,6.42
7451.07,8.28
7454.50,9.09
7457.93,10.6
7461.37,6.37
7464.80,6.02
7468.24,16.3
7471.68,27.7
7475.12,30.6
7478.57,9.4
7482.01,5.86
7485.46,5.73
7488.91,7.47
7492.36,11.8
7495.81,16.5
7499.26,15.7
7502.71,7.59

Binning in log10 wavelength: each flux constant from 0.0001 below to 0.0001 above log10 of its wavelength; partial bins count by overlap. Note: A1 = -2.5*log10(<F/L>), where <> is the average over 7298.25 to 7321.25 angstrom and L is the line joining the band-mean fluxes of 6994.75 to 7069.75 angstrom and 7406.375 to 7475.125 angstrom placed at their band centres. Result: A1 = 0.25 mag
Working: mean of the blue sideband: 6.46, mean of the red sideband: 9.16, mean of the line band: 6.56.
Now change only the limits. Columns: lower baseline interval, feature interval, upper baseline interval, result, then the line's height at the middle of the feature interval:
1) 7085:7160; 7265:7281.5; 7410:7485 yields 0.209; 7.79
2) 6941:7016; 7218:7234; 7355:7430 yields 0.026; 6.58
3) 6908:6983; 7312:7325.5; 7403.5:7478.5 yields 0.305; 8.84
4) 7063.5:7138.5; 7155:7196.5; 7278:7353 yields -0.028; 6.33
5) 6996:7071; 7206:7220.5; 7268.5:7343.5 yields 0.036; 6.49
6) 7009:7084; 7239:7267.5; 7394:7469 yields 0.033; 6.82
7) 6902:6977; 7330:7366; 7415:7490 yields 0.317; 8.98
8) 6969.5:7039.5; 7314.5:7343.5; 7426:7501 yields 0.372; 9.44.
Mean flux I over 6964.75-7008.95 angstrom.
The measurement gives 6.44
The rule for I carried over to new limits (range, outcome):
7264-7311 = 6.47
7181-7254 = 6.45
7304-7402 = 6.62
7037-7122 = 6.24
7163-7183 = 6.68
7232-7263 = 6.43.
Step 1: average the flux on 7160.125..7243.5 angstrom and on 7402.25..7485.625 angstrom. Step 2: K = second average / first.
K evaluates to 1.4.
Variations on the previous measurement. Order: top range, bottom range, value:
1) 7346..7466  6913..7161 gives 1.07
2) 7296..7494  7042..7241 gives 1.23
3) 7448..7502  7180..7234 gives 1.89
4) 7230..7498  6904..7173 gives 1.18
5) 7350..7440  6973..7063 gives 1.04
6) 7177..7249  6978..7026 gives 1.01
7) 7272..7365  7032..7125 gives 1.05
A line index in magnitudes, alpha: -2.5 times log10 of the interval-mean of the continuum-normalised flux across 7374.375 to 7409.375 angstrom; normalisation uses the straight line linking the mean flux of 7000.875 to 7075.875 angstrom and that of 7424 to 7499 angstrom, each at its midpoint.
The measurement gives 0.45 mag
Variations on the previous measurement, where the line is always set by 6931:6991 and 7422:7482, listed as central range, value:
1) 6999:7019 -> 0.060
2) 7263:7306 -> 0.359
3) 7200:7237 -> 0.299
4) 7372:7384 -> 0.392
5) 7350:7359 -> 0.387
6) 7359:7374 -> 0.344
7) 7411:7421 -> 0.456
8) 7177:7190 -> 0.270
